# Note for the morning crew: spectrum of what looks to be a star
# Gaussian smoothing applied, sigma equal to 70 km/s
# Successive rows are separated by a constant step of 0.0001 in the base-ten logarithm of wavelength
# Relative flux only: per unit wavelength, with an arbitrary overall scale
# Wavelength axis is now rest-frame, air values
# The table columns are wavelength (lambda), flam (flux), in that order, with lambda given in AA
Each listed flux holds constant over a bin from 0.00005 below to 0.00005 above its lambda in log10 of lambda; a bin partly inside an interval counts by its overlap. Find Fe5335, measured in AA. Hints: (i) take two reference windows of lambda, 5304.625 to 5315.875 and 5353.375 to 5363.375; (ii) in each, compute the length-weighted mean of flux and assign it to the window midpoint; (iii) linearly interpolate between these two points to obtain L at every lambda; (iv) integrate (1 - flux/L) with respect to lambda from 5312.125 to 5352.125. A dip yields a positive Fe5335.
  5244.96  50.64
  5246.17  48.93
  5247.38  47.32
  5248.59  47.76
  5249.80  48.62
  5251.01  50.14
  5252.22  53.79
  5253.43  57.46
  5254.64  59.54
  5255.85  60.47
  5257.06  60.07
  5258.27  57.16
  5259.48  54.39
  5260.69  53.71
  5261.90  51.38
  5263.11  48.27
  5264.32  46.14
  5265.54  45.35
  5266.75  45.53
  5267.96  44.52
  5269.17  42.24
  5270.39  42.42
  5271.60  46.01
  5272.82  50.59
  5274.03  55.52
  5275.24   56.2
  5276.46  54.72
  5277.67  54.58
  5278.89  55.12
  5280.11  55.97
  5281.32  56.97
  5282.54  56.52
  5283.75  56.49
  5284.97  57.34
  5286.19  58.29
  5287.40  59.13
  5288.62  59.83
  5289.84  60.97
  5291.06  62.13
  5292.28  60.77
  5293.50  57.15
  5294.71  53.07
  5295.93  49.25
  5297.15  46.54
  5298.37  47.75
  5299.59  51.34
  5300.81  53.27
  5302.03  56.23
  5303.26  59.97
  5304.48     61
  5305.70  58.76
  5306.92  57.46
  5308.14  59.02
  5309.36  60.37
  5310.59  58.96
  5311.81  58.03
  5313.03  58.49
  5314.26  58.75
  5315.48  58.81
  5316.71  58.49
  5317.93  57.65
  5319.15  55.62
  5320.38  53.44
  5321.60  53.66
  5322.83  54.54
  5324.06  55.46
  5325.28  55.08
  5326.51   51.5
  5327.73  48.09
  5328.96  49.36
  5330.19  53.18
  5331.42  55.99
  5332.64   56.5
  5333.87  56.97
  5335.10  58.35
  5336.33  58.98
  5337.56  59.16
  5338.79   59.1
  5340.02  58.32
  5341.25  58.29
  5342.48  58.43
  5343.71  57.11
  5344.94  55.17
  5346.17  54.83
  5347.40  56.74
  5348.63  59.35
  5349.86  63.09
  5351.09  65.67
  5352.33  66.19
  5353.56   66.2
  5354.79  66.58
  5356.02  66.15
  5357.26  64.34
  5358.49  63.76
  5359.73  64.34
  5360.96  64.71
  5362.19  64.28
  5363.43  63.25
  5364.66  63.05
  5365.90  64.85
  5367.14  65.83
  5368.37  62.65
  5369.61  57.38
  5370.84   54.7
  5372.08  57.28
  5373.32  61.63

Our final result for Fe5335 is 3.1 AA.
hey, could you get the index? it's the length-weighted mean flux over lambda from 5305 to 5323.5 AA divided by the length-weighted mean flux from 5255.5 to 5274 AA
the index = 1.2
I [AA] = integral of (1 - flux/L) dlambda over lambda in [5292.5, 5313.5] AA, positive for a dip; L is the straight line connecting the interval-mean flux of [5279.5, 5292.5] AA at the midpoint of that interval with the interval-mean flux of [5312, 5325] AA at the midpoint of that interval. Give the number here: 0.6 AA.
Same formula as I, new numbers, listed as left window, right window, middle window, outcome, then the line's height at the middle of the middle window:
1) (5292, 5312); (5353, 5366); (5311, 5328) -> 0.8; 58.4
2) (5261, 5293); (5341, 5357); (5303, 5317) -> -0.5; 56.9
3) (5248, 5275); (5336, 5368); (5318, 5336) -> 1.4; 58.9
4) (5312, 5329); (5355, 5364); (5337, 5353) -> 0.4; 61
